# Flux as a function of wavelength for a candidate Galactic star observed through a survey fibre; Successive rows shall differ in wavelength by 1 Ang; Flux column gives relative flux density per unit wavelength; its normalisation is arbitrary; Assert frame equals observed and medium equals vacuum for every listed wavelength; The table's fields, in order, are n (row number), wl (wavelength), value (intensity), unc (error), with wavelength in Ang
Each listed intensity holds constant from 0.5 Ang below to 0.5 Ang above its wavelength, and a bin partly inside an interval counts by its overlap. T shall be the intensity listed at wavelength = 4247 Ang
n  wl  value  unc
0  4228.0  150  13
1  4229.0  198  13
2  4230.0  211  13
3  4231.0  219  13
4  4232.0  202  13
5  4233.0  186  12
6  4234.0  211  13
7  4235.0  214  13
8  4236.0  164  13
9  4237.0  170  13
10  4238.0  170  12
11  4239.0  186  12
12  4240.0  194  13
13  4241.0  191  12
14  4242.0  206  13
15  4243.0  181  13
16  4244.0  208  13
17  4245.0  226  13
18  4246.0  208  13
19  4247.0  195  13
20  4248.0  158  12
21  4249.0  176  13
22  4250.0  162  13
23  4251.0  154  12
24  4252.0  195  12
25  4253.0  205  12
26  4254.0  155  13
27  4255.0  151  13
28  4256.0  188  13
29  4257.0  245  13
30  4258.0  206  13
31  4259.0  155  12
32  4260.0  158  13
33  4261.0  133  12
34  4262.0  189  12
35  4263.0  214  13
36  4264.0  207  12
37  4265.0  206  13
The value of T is 195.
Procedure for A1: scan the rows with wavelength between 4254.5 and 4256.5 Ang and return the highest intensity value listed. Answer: 188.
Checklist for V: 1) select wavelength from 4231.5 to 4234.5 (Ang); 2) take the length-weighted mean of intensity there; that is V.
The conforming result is 200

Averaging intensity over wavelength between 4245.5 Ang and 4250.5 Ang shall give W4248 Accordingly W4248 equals 180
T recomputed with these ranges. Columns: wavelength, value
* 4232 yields 202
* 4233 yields 186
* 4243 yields 181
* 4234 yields 211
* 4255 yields 151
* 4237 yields 170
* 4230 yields 211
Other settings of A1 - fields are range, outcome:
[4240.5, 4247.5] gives 226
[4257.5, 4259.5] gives 206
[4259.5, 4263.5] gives 214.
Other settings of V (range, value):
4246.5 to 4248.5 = 176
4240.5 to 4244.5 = 196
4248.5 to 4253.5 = 178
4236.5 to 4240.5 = 180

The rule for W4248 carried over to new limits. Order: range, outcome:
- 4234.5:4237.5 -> 183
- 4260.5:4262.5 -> 161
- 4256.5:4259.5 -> 202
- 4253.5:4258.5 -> 189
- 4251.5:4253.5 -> 200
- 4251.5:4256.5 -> 179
